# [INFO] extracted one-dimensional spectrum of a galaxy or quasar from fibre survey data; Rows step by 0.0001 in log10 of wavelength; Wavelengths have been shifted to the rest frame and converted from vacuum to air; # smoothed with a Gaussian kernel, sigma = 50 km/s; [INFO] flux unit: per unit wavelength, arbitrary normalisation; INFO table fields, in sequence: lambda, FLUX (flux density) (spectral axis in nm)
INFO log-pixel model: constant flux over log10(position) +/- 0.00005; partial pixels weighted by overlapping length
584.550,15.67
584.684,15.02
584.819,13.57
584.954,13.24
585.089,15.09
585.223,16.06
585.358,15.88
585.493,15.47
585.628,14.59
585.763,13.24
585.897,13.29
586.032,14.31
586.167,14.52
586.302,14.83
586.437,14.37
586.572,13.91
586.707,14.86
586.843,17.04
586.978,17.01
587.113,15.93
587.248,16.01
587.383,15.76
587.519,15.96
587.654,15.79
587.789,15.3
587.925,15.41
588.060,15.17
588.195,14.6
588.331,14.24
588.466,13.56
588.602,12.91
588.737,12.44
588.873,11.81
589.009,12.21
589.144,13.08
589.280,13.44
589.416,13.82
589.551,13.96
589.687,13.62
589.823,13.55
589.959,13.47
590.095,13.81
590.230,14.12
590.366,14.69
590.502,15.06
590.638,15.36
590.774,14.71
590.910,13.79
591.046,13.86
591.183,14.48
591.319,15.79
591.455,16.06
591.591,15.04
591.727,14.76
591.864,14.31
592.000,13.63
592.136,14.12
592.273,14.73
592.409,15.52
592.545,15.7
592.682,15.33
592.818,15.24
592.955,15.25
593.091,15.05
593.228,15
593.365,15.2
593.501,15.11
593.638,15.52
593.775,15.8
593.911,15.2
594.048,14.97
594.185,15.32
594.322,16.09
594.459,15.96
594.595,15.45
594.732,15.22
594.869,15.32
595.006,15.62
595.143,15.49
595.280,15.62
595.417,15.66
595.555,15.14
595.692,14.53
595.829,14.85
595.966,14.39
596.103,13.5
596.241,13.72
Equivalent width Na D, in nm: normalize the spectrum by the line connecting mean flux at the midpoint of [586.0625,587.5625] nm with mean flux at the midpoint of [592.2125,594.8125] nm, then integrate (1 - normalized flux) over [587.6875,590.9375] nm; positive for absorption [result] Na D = 0.308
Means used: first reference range 15.4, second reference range 15.4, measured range 13.9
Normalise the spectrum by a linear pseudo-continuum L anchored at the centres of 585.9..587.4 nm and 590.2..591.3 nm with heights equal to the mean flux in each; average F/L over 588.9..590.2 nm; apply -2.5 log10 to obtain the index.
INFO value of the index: 0.10 mag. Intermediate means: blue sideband 15.2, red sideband 14.6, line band 13.4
